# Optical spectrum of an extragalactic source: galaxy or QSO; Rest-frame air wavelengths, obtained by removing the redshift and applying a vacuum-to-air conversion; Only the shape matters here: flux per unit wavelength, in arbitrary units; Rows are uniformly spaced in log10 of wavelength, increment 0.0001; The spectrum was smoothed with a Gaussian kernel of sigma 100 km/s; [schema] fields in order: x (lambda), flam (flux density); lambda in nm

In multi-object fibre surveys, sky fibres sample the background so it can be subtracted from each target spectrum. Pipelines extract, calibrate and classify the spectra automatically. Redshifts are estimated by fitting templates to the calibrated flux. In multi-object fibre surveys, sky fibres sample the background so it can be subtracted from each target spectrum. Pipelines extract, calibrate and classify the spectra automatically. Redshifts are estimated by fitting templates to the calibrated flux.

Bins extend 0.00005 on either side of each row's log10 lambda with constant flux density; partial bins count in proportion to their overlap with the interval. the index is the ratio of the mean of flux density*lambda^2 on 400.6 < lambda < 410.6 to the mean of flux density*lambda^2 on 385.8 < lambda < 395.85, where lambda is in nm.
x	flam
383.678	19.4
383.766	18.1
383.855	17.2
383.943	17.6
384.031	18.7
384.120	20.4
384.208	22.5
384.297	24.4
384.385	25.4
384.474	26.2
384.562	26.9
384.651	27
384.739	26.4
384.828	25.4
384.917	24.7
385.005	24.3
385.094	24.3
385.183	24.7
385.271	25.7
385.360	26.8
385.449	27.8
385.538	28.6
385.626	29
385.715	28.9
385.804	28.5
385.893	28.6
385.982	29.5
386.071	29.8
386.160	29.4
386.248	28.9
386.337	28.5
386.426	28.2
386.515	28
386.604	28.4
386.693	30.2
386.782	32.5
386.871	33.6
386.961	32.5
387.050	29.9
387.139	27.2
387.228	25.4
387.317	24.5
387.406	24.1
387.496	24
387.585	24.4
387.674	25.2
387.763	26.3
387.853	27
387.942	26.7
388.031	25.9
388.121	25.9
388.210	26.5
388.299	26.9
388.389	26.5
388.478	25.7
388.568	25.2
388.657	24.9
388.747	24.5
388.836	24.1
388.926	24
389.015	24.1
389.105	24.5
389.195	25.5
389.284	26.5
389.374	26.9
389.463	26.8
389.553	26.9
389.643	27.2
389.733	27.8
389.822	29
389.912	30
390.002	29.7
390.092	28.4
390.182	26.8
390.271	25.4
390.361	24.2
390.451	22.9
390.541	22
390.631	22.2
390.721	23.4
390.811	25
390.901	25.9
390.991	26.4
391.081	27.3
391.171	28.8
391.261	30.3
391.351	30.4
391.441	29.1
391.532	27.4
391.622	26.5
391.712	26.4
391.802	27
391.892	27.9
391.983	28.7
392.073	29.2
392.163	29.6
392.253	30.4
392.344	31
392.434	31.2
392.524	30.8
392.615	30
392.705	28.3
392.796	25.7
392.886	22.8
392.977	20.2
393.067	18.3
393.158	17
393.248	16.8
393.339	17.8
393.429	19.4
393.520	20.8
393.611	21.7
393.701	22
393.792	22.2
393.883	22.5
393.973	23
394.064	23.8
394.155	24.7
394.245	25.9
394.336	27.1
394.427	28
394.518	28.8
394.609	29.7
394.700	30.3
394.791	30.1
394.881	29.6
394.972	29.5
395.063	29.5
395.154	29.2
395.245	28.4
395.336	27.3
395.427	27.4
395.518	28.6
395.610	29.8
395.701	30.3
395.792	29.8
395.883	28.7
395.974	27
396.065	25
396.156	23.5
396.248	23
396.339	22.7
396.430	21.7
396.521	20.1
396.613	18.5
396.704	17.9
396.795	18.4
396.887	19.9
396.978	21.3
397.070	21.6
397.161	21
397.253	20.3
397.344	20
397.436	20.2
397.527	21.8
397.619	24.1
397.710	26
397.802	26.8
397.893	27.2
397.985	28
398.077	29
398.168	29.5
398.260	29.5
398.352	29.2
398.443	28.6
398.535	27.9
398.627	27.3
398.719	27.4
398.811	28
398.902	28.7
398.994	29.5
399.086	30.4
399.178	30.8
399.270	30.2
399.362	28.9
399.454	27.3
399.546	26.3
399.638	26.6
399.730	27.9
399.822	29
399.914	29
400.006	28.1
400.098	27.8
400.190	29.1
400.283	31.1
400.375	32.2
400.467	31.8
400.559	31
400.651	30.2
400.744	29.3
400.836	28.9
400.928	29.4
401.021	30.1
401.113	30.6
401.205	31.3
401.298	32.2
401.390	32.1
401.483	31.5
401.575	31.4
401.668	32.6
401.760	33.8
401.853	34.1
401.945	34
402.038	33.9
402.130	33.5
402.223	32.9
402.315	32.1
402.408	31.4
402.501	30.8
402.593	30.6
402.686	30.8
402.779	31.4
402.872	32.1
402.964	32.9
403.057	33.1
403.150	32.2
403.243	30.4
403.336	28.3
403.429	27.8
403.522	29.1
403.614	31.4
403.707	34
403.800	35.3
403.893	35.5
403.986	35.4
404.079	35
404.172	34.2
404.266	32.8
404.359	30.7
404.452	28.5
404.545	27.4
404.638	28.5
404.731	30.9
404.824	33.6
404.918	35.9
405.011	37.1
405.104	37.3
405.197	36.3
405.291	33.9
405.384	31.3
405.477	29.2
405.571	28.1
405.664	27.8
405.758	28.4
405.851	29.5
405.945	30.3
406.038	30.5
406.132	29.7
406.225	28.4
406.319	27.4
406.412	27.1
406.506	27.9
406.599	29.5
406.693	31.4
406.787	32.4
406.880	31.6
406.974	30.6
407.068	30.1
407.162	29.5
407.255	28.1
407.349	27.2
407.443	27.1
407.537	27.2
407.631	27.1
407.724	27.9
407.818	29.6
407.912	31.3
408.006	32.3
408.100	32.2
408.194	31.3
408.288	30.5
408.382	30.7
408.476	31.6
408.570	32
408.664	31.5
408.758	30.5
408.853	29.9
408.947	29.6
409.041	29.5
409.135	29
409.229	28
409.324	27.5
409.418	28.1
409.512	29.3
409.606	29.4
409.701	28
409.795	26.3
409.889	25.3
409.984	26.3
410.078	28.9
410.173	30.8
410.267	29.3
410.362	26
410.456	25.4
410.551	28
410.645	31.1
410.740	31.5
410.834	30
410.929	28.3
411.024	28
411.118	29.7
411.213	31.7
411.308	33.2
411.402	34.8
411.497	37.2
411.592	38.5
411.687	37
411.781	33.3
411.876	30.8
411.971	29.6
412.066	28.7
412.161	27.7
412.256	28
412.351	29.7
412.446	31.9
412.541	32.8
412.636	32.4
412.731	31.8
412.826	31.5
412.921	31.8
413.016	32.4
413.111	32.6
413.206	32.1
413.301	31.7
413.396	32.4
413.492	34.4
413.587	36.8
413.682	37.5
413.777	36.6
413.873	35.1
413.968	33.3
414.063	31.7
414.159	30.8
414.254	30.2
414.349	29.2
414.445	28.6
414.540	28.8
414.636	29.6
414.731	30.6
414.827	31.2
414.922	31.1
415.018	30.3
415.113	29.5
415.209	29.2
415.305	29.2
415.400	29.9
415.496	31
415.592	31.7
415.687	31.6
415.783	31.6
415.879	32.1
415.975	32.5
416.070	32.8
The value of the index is 1.23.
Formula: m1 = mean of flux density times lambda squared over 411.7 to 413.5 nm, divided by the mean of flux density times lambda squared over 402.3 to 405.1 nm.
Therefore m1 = 1.0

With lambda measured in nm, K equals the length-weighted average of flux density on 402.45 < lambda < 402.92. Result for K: 31.2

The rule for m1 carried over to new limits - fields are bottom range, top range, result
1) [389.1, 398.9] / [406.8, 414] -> 1.29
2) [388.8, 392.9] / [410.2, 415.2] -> 1.29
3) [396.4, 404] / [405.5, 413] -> 1.09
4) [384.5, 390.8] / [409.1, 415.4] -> 1.30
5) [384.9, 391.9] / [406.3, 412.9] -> 1.24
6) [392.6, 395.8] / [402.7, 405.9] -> 1.32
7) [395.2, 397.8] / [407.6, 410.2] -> 1.32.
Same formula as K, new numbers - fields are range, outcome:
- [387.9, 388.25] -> 26.2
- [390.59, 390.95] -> 24.2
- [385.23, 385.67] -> 27.6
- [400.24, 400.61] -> 31.6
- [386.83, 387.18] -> 30.7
